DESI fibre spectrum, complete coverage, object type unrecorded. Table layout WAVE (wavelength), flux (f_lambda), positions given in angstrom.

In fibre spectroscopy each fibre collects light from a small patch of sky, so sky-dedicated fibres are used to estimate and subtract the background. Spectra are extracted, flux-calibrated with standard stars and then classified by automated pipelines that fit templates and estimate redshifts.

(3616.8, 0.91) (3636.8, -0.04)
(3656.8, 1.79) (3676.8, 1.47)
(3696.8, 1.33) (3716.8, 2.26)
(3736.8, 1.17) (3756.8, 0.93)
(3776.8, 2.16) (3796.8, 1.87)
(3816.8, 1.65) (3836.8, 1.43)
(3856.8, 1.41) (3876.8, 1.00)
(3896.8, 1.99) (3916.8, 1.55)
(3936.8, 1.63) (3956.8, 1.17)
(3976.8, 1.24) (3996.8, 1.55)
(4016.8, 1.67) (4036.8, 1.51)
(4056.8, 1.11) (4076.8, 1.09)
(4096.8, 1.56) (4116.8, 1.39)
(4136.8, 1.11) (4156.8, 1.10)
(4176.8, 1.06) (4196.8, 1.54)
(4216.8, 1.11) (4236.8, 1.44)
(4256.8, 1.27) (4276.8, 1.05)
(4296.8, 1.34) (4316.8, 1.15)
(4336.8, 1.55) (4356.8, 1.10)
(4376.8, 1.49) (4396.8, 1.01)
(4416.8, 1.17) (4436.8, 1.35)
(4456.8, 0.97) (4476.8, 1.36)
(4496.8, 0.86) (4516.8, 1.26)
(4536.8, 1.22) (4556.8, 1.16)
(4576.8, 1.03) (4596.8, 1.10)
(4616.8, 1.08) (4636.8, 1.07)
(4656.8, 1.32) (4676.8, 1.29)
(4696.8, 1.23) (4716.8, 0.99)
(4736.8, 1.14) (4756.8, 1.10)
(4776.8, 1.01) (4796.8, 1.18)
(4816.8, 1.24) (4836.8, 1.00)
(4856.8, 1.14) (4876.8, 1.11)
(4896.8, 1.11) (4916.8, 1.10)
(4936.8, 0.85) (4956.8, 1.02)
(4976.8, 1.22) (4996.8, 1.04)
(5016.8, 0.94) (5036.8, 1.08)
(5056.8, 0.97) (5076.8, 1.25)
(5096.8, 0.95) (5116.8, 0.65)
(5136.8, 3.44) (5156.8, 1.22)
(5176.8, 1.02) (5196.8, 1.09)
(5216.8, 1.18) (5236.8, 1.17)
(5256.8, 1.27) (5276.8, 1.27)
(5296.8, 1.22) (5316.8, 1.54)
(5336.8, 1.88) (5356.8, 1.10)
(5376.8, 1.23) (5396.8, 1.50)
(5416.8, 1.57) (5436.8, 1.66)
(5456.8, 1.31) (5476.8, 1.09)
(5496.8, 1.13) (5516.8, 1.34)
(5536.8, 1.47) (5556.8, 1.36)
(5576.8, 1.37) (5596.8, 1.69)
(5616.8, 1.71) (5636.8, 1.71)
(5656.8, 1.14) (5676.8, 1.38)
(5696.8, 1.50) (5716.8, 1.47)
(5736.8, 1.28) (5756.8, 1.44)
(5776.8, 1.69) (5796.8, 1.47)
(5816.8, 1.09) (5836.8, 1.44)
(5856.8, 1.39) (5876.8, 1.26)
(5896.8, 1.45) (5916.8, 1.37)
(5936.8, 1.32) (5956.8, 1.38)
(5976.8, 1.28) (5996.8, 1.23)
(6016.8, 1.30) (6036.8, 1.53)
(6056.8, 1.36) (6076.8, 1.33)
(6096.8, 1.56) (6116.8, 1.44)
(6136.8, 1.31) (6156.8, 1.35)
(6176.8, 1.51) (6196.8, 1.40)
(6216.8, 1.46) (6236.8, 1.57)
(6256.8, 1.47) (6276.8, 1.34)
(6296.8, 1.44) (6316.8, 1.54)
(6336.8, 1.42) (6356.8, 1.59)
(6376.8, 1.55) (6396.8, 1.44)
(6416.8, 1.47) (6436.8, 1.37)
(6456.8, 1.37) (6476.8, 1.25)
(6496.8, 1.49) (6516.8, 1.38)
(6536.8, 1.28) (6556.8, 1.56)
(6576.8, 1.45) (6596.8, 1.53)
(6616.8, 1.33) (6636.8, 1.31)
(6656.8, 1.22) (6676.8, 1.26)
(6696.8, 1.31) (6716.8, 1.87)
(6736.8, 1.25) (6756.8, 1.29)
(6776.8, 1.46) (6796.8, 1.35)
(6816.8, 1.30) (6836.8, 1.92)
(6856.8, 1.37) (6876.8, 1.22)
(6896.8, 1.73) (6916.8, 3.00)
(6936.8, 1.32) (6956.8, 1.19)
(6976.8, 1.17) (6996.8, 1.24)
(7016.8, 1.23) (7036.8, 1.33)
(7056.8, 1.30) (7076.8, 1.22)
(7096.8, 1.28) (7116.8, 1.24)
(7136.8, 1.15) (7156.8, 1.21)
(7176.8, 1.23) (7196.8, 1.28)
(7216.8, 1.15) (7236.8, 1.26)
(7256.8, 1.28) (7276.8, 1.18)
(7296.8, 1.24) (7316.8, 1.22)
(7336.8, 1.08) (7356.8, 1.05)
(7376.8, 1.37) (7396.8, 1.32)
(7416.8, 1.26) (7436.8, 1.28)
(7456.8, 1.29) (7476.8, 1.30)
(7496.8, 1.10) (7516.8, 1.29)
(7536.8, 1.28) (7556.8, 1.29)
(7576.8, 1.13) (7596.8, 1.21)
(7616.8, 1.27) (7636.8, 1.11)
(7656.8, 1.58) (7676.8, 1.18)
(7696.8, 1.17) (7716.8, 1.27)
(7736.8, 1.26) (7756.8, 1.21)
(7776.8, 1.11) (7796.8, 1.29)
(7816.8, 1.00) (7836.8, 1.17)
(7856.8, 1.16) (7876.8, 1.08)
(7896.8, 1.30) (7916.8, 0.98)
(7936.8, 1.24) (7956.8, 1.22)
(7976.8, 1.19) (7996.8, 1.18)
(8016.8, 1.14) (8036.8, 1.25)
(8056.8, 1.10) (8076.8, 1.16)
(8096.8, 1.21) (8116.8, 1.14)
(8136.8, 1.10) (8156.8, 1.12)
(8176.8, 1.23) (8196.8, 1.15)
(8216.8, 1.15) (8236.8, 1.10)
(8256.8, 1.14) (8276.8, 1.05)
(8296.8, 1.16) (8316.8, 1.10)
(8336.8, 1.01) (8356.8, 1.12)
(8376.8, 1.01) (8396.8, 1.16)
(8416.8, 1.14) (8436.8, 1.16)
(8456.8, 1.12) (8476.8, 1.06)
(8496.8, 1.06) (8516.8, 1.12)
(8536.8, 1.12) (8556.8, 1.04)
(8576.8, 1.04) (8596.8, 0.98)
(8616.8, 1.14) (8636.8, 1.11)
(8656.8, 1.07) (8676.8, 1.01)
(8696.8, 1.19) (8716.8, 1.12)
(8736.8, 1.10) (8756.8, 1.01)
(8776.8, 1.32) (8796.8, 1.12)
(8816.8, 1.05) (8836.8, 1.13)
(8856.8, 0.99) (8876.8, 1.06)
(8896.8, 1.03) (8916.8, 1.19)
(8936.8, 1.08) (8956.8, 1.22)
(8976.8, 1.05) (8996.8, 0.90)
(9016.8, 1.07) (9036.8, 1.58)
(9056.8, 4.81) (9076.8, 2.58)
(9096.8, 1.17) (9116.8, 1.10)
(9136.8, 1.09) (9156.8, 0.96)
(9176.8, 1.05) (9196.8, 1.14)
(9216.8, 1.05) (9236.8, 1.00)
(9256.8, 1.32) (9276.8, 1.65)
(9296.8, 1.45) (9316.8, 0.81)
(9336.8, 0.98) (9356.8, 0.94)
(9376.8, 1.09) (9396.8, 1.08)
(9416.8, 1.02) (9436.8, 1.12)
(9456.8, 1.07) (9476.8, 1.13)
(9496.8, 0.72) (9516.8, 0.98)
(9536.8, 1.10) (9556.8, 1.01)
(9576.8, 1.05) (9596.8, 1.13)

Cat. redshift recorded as 0.38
